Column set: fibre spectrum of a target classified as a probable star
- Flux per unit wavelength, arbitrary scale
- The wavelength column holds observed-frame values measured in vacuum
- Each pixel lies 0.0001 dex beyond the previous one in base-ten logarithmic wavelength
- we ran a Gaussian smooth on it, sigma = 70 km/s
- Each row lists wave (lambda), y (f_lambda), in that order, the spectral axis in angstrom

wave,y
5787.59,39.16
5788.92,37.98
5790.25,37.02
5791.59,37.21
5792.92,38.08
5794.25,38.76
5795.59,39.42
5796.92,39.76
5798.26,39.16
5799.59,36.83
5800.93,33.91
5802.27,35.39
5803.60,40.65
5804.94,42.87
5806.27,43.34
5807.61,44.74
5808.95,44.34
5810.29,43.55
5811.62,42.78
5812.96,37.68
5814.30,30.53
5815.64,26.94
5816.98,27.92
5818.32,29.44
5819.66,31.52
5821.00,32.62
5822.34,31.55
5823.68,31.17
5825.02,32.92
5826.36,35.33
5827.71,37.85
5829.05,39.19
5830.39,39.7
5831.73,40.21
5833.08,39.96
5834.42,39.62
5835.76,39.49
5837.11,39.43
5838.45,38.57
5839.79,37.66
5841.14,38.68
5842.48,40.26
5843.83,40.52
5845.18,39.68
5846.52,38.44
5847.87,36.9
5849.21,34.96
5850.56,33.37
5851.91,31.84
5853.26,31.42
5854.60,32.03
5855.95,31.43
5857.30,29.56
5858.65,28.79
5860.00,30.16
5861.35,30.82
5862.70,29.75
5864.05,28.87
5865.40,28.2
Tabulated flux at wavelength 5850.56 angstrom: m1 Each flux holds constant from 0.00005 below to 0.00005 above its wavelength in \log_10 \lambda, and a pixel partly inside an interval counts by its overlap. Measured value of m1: 33.37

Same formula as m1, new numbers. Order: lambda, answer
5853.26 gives 31.42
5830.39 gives 39.7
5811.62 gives 42.78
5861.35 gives 30.82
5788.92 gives 37.98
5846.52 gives 38.44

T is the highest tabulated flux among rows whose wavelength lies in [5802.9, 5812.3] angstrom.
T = 44.74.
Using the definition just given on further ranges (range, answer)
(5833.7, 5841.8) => 39.62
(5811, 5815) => 42.78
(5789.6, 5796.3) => 39.42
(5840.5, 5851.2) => 40.52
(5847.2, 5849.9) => 36.9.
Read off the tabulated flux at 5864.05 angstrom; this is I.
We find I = 28.87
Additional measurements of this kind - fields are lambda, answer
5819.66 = 31.52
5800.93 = 33.91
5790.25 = 37.02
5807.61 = 44.74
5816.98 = 27.92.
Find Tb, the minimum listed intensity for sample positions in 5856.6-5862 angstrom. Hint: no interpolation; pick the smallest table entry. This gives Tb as 28.79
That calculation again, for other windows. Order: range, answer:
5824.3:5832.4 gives 32.92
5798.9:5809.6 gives 33.91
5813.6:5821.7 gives 26.94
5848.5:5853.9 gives 31.42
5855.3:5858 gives 29.56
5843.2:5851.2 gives 33.37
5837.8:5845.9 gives 37.66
